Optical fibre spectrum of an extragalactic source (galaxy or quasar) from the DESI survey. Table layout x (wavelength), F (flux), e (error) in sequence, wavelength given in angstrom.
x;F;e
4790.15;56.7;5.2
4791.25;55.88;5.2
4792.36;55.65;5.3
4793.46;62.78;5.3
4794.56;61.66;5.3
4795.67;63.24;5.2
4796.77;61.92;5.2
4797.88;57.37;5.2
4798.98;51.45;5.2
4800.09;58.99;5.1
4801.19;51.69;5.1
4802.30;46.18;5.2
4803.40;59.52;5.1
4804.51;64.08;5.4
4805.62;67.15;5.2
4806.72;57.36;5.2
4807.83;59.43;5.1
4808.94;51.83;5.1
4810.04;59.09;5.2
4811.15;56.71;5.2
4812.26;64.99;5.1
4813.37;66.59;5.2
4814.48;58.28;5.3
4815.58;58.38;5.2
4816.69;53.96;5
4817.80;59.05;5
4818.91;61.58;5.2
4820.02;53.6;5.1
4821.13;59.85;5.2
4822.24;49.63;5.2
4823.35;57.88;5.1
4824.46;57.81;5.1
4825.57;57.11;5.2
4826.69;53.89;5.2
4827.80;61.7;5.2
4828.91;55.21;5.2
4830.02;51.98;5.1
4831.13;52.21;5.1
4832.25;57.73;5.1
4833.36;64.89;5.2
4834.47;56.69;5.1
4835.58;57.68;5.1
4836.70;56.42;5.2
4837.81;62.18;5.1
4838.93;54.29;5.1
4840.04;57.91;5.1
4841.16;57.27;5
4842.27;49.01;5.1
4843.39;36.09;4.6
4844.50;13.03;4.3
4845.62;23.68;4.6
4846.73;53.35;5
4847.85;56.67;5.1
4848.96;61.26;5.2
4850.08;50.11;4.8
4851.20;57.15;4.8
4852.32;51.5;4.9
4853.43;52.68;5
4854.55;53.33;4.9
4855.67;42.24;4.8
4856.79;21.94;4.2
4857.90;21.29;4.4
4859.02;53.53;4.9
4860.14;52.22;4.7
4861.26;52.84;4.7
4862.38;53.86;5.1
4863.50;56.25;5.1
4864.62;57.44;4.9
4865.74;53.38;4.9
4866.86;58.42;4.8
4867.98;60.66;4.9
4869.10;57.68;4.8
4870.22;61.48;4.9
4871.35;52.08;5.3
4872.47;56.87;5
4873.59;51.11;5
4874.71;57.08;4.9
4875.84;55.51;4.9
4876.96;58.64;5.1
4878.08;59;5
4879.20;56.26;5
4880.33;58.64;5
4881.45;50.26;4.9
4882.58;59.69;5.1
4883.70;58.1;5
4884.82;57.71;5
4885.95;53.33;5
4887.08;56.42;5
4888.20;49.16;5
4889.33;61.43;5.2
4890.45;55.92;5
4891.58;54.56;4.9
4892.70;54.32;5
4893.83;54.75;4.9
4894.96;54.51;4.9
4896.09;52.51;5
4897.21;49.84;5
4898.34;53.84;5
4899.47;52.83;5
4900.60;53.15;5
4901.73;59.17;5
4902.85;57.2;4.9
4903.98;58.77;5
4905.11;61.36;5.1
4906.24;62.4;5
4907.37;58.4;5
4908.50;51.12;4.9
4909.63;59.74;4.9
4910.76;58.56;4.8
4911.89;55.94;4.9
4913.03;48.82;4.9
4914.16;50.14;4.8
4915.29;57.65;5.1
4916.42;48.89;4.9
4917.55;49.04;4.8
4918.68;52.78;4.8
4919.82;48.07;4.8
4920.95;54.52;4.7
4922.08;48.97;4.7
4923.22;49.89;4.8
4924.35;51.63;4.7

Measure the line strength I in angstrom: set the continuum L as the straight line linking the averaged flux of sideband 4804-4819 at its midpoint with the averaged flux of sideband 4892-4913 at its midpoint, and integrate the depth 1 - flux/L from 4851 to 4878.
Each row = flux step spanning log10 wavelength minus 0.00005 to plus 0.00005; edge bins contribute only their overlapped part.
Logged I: 2.5 angstrom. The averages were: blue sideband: 59.8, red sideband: 55.8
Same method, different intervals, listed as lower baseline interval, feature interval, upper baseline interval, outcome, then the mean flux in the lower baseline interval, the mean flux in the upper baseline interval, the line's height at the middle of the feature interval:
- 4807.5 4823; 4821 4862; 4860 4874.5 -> 4.4 angstrom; 58.1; 55.8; 56.9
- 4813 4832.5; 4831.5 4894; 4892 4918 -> 3.5 angstrom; 56.9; 54.9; 56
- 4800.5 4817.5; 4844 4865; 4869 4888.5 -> 3.8 angstrom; 58.4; 56.1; 56.9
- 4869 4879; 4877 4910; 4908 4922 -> -0.8 angstrom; 56.5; 52.8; 54.8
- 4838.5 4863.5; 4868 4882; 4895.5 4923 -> -1.8 angstrom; 46.8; 54.3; 49.9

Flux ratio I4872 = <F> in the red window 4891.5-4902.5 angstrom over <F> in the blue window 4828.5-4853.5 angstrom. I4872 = 1.05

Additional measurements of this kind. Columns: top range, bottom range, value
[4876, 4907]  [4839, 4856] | 1.17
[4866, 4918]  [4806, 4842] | 0.97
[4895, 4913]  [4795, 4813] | 0.96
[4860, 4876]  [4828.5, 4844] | 1.02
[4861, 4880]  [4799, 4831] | 0.98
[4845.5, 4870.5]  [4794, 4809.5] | 0.88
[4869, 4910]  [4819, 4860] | 1.10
